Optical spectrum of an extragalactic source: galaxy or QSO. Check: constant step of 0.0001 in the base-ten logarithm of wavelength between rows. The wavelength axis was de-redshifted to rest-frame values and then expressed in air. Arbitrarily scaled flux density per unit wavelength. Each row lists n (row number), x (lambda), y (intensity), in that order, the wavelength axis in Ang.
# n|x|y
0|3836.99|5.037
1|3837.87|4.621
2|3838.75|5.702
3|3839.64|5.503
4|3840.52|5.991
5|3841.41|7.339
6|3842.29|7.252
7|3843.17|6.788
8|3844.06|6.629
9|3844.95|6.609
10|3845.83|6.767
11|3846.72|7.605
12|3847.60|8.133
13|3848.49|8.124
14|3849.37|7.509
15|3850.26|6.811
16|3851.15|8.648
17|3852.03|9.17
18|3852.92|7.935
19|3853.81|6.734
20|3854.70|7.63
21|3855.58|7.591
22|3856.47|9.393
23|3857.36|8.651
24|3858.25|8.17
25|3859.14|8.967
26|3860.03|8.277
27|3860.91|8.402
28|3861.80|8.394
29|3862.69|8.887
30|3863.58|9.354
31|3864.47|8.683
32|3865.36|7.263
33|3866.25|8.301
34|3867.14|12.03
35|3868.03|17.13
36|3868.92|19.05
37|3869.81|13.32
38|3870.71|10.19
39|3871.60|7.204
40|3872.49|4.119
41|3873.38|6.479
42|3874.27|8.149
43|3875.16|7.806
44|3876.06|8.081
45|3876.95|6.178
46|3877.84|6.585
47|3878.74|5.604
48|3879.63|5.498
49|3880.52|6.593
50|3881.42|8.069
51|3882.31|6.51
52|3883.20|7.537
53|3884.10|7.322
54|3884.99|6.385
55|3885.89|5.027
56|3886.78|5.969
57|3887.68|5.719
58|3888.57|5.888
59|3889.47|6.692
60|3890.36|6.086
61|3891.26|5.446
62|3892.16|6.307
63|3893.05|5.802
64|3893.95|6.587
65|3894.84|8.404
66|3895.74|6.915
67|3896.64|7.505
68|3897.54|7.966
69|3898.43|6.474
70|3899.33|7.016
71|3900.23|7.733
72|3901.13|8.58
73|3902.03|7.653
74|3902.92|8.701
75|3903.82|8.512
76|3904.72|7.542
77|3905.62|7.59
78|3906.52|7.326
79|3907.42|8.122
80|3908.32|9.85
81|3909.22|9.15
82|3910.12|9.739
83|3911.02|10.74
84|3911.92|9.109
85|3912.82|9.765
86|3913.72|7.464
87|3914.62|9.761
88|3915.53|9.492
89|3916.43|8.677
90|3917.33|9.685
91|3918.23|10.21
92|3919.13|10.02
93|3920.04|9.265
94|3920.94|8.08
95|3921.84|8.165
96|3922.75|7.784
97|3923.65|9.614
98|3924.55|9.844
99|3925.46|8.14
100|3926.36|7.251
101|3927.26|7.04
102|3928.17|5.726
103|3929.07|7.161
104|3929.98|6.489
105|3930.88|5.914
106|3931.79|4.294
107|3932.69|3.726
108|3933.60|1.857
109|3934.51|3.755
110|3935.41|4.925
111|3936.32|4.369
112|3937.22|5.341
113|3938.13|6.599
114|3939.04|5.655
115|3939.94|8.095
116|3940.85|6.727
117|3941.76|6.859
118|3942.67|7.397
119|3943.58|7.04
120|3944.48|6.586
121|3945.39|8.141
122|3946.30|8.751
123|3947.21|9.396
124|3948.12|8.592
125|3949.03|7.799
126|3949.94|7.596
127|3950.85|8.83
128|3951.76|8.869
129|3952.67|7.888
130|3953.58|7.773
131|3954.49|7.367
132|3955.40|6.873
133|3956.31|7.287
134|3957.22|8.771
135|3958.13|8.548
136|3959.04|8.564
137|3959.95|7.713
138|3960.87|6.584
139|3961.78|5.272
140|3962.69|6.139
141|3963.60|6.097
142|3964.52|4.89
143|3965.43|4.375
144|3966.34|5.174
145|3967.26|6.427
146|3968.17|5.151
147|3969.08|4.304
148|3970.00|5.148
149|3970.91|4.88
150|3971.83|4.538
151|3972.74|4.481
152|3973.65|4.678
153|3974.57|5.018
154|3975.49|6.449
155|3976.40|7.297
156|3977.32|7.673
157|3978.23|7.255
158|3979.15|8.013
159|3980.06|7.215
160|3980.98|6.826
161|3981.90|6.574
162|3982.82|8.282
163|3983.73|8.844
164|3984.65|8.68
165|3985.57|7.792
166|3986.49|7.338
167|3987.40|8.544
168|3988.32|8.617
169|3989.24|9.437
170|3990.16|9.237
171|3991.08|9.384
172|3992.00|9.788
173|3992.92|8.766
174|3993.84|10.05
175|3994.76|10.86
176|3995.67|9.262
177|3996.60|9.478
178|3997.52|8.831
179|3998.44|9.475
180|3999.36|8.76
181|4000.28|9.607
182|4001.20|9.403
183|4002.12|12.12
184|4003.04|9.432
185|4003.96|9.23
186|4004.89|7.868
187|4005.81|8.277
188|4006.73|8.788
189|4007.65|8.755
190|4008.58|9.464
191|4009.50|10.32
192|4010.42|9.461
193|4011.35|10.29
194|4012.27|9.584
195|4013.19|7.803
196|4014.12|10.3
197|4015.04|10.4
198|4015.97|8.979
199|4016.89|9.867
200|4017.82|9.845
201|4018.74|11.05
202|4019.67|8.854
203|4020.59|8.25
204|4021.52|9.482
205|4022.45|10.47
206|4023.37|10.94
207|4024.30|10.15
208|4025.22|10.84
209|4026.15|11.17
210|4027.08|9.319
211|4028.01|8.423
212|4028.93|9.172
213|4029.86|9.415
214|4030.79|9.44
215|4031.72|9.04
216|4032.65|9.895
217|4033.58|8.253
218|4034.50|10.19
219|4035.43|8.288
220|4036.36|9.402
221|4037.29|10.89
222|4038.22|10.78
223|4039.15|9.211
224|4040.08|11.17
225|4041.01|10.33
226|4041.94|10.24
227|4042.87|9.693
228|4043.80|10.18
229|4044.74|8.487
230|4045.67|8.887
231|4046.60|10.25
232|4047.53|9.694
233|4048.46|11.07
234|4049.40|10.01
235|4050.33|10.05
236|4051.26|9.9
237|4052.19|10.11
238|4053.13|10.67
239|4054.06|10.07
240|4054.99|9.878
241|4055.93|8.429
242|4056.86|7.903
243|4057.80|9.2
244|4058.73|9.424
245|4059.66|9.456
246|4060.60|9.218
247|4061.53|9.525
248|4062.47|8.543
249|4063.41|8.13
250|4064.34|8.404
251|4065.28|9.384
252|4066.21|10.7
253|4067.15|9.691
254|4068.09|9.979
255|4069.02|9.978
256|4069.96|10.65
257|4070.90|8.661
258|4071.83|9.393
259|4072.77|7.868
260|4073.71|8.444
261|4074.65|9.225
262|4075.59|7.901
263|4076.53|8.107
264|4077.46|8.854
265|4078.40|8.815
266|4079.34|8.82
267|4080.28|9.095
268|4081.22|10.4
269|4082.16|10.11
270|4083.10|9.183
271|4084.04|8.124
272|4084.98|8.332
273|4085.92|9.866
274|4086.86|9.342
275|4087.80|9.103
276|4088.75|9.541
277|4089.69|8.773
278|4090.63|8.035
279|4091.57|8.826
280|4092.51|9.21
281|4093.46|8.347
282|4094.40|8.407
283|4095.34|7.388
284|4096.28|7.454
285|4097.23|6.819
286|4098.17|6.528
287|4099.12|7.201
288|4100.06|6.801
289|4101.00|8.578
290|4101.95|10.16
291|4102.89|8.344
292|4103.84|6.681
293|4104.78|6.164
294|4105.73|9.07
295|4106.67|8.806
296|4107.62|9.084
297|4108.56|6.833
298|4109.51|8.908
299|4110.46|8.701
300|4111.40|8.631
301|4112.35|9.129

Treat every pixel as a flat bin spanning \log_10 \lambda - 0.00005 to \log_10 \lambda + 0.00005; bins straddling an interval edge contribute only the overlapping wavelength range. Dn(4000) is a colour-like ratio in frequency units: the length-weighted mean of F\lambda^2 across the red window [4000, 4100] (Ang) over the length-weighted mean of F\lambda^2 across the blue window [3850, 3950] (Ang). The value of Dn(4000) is 1.29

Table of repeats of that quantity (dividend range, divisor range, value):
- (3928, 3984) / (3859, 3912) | 0.85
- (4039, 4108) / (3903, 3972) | 1.32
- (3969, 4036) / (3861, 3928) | 1.13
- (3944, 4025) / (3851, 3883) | 1.01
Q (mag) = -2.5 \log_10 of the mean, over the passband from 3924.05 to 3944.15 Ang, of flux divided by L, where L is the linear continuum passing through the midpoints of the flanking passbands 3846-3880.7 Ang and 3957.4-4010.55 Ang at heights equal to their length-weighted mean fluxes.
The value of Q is 0.30 mag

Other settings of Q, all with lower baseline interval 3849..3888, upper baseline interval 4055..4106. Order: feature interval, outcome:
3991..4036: -0.12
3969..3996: 0.13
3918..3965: 0.18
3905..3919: -0.10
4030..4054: -0.14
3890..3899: 0.22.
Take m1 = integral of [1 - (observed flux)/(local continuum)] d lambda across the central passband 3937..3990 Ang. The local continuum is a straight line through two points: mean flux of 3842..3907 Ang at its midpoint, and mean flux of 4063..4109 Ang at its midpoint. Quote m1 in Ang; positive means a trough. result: 7.29 Ang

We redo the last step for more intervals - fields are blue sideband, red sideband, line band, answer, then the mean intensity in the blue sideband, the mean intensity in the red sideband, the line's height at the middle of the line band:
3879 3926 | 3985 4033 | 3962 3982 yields 6.90 Ang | 7.84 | 9.45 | 8.89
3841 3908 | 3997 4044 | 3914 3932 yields 0.49 Ang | 7.81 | 9.63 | 8.42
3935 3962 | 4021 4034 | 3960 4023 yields 4.46 Ang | 7.36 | 9.71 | 8.64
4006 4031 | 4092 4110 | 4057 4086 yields -1.95 Ang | 9.65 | 7.94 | 8.55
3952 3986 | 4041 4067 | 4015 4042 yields -3.45 Ang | 6.63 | 9.55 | 8.68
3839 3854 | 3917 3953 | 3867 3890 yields -2.33 Ang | 7.26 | 7.23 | 7.24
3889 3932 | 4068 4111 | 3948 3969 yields 2.93 Ang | 7.97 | 8.57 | 8.13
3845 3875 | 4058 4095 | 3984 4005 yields -0.59 Ang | 8.85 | 9.07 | 8.98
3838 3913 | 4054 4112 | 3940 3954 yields 0.45 Ang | 7.85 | 8.72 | 8.15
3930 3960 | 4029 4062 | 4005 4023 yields -1.35 Ang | 6.89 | 9.67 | 8.8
